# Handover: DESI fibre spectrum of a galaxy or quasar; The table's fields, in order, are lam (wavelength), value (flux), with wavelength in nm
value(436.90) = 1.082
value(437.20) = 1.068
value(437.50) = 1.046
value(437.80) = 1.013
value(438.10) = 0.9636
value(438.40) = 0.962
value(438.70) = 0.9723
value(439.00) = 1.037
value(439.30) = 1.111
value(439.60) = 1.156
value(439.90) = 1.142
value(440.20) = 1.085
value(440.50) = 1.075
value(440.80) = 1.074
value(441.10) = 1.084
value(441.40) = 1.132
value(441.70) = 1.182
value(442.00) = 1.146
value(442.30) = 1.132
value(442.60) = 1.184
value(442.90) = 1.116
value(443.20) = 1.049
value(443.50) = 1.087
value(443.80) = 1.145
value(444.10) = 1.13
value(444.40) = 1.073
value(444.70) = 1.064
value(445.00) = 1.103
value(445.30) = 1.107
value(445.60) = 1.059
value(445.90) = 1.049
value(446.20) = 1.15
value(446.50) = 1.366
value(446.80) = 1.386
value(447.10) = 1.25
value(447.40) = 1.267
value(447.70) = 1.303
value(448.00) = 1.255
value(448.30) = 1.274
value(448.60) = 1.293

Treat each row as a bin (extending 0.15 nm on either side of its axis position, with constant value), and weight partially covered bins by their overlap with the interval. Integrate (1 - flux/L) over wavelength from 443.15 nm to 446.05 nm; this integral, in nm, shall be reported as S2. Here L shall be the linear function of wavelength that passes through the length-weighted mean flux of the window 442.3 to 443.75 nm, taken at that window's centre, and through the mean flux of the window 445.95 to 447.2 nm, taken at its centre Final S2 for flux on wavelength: 0.23 nm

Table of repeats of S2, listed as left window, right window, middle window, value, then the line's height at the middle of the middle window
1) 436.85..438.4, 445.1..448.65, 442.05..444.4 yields 0.06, 1.15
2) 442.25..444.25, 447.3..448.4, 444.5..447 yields 0.09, 1.2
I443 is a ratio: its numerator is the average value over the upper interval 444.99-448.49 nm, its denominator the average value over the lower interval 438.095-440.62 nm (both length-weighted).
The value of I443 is 1.1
